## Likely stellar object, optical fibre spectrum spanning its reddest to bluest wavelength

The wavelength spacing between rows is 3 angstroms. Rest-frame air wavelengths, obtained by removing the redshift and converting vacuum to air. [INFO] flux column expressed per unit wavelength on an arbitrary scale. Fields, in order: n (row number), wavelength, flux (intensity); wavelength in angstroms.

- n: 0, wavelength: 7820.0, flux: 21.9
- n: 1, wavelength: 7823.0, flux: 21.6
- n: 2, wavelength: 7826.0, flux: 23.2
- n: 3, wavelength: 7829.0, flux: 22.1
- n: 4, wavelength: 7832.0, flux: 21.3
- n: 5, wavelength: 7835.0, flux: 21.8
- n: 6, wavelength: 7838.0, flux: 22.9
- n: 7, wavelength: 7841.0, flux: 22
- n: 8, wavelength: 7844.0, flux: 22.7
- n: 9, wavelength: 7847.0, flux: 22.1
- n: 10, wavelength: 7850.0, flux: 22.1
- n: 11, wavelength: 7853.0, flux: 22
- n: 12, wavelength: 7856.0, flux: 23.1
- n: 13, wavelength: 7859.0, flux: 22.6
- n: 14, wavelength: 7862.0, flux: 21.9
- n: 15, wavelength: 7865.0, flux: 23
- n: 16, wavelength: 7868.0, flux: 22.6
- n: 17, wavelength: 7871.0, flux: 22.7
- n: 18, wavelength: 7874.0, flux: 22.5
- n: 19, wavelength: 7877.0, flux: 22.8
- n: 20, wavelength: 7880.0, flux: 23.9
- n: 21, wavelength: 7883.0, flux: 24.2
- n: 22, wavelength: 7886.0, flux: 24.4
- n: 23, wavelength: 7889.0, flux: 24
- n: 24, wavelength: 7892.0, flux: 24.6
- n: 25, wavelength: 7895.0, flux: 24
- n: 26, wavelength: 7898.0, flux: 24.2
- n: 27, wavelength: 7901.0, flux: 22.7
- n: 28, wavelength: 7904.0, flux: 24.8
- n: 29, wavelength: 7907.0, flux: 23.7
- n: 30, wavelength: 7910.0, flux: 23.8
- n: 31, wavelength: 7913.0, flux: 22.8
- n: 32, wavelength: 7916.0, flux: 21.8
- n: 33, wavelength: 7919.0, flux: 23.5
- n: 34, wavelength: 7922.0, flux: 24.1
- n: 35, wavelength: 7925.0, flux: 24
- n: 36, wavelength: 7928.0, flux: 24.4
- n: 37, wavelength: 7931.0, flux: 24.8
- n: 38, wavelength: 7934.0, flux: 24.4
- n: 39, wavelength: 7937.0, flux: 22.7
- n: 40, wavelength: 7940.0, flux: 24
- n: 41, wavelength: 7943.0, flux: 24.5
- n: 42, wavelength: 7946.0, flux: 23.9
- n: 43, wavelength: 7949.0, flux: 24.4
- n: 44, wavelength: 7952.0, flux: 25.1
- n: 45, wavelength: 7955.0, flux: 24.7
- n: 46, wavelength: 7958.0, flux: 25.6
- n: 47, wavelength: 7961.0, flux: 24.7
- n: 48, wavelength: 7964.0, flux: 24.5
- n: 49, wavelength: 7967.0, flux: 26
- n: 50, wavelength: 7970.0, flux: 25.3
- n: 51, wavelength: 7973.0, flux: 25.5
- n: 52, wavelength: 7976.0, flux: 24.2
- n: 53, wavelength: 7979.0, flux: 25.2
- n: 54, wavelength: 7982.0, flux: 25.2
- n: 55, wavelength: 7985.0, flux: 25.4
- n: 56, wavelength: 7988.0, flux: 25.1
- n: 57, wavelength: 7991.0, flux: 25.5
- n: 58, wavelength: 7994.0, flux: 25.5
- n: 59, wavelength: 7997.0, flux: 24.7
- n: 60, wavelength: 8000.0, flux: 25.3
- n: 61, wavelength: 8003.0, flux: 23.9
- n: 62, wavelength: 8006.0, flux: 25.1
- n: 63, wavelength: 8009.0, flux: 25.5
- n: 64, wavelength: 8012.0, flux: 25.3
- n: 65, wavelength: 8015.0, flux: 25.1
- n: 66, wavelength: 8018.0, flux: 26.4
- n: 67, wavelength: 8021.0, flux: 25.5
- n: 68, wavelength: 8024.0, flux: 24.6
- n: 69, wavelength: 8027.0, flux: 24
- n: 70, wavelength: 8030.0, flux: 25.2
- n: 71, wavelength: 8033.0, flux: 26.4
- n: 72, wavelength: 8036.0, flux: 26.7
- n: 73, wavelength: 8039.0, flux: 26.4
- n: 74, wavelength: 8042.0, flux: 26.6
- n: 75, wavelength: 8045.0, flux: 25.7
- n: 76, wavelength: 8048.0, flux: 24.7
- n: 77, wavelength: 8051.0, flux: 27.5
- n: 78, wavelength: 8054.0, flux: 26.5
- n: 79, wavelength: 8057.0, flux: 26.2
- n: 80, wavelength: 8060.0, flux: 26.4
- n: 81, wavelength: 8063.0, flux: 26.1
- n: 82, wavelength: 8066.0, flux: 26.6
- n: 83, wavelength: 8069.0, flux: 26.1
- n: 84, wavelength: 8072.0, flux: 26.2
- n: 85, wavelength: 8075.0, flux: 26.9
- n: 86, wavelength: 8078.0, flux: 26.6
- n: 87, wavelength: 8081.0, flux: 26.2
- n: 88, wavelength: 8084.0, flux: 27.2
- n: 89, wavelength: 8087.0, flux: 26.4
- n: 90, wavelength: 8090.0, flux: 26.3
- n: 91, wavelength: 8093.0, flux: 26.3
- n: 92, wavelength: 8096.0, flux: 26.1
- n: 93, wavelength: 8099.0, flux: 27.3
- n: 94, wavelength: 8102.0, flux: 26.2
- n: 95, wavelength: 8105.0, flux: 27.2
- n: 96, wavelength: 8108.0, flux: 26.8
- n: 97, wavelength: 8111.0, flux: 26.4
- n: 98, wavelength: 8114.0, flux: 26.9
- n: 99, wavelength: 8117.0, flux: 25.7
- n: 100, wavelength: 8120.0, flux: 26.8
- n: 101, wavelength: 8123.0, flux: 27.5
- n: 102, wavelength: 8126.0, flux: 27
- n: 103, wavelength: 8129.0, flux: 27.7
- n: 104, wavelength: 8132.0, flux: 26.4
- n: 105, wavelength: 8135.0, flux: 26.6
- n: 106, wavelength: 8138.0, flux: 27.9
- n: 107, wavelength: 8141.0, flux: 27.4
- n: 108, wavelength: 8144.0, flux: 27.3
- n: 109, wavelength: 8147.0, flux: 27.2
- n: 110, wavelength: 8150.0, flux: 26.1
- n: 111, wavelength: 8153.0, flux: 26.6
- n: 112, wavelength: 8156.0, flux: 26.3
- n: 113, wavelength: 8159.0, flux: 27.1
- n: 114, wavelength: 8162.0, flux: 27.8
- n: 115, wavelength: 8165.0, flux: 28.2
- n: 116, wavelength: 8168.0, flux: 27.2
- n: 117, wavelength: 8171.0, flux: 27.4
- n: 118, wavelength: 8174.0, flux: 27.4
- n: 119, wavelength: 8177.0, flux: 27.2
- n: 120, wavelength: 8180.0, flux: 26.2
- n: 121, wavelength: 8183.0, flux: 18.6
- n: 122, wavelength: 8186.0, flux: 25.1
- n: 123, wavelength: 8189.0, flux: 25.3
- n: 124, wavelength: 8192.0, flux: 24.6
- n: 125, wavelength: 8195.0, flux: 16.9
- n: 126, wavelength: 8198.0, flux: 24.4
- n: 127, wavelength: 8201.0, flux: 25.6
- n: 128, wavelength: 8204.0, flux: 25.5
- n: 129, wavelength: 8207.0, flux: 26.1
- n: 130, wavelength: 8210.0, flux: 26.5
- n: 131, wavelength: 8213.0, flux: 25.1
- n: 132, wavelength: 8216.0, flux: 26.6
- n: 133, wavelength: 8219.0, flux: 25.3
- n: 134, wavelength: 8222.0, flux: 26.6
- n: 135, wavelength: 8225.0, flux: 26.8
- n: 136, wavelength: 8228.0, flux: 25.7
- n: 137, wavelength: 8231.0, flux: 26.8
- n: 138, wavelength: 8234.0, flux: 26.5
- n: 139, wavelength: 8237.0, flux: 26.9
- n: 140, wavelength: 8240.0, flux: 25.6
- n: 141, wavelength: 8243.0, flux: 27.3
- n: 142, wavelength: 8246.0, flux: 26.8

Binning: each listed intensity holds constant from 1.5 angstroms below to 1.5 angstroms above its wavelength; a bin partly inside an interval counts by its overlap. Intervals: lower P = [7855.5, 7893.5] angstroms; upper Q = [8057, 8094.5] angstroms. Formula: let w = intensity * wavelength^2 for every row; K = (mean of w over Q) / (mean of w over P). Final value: 1.20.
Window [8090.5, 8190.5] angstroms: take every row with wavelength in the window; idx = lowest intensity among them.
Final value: 18.6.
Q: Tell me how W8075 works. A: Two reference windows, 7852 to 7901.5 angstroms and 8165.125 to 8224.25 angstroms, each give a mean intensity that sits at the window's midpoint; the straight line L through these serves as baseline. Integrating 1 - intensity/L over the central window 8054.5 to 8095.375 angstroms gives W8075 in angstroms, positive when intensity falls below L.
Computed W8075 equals -3.2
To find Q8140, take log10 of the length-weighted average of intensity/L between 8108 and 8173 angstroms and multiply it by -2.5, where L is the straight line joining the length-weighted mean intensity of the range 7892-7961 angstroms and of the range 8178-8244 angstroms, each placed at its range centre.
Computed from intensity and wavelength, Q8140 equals -0.09 mag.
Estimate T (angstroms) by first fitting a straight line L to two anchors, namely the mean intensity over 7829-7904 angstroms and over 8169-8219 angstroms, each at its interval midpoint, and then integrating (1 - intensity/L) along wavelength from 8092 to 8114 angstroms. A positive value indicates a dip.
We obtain -2.0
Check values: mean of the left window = 22.9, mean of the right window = 24.9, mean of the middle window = 26.6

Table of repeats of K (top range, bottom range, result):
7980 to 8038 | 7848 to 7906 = 1.12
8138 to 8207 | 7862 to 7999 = 1.13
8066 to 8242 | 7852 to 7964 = 1.18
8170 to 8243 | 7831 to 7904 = 1.20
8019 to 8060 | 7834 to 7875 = 1.21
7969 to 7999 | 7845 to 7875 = 1.16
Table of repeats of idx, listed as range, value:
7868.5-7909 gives 22.5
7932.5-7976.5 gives 22.7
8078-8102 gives 26.1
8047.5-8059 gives 24.7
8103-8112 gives 26.4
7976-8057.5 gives 23.9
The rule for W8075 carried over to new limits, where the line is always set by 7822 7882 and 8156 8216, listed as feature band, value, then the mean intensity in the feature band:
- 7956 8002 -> -3.1 angstroms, 25.2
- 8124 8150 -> -2.2 angstroms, 27.1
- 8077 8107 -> -2.4 angstroms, 26.6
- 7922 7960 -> -1.8 angstroms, 24.4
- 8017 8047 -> -2.1 angstroms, 25.7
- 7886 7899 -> -0.8 angstroms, 24.2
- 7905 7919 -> -0.1 angstroms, 23.1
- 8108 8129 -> -1.7 angstroms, 26.8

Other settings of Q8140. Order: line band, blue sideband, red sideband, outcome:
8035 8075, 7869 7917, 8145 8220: -0.07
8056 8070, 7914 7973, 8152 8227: -0.06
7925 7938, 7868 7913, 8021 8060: 0.01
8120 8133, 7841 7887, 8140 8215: -0.08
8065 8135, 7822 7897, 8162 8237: -0.08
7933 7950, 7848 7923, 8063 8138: 0.01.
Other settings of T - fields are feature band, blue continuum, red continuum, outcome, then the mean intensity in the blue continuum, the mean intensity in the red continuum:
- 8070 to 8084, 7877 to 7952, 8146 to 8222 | -0.9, 23.9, 25.6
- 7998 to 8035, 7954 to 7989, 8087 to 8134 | 0.6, 25.1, 26.7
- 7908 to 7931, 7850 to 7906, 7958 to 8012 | 0.4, 23.3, 25.1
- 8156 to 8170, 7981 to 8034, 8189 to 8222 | -1.4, 25.2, 24.8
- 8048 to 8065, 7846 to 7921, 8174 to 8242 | -1.5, 23.2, 25.2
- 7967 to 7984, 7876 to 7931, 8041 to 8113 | -0.2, 23.8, 26.4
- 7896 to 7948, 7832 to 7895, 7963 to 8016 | 0.3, 22.9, 25.1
